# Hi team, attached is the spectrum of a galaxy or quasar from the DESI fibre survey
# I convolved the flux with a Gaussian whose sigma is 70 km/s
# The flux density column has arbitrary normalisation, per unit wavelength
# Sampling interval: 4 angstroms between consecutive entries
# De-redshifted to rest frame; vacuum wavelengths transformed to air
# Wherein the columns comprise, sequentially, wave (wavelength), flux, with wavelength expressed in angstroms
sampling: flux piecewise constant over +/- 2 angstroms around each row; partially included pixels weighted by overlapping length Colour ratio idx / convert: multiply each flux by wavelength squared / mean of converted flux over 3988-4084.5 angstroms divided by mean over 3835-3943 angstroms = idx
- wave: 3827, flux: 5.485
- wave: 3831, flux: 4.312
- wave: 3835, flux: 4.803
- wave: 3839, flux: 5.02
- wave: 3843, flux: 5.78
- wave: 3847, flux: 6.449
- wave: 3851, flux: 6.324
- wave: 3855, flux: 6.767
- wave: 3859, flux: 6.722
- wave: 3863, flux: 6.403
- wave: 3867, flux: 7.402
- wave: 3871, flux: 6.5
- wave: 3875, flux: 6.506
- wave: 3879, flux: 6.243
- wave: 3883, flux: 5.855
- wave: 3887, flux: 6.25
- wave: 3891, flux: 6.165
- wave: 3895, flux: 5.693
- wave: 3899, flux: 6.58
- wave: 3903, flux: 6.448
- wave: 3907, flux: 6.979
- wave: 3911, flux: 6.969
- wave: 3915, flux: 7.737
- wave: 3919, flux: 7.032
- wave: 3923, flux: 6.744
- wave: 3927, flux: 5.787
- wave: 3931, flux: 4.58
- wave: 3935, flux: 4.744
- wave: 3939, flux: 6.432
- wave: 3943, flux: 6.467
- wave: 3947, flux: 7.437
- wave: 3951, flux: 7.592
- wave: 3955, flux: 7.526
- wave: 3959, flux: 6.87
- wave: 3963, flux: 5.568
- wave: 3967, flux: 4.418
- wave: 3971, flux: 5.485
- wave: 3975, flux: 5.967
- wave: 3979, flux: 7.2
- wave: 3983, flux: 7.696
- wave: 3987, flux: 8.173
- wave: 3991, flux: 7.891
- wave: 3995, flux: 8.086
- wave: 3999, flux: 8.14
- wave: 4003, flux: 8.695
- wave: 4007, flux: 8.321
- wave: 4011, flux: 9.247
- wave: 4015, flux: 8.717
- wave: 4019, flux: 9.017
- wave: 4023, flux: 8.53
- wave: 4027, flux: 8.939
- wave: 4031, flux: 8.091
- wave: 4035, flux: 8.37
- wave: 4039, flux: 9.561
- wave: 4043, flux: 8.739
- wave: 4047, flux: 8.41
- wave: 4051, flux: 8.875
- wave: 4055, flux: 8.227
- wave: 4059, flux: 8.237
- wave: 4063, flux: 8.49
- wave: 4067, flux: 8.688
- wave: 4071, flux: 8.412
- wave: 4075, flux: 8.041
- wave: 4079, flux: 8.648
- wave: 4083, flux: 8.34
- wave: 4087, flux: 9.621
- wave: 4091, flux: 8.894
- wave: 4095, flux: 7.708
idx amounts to 1.46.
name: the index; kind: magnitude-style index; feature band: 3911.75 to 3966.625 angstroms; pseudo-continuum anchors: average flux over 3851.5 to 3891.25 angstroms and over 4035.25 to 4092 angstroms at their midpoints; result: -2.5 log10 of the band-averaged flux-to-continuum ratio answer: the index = 0.13 mag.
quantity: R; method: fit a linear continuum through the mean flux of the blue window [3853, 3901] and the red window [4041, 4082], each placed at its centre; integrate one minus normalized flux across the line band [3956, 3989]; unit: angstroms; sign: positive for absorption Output 4.6 angstroms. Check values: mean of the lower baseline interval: 6.42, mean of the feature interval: 6.46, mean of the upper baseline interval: 8.47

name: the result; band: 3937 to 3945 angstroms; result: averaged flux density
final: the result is 6.45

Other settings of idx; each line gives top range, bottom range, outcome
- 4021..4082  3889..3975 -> 1.43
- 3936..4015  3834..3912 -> 1.21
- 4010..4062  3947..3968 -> 1.37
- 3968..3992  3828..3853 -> 1.36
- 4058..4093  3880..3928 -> 1.44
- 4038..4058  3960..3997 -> 1.34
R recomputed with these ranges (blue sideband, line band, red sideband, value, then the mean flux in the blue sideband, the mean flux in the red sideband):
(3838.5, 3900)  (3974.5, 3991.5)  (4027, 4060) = 0.7 angstroms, 6.32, 8.6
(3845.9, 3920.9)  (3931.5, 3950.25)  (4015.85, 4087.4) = 2.7 angstroms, 6.58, 8.6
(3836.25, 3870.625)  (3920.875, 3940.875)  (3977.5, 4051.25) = 4.6 angstroms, 6.33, 8.46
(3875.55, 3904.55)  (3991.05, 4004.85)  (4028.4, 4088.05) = -0.9 angstroms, 6.19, 8.57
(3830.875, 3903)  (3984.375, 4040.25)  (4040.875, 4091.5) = -4.3 angstroms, 6.15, 8.58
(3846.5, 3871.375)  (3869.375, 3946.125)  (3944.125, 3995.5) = 5.1 angstroms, 6.67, 6.87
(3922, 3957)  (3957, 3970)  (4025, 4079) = 2.3 angstroms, 6.36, 8.55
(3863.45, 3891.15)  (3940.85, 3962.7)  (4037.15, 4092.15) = 0.8 angstroms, 6.43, 8.65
